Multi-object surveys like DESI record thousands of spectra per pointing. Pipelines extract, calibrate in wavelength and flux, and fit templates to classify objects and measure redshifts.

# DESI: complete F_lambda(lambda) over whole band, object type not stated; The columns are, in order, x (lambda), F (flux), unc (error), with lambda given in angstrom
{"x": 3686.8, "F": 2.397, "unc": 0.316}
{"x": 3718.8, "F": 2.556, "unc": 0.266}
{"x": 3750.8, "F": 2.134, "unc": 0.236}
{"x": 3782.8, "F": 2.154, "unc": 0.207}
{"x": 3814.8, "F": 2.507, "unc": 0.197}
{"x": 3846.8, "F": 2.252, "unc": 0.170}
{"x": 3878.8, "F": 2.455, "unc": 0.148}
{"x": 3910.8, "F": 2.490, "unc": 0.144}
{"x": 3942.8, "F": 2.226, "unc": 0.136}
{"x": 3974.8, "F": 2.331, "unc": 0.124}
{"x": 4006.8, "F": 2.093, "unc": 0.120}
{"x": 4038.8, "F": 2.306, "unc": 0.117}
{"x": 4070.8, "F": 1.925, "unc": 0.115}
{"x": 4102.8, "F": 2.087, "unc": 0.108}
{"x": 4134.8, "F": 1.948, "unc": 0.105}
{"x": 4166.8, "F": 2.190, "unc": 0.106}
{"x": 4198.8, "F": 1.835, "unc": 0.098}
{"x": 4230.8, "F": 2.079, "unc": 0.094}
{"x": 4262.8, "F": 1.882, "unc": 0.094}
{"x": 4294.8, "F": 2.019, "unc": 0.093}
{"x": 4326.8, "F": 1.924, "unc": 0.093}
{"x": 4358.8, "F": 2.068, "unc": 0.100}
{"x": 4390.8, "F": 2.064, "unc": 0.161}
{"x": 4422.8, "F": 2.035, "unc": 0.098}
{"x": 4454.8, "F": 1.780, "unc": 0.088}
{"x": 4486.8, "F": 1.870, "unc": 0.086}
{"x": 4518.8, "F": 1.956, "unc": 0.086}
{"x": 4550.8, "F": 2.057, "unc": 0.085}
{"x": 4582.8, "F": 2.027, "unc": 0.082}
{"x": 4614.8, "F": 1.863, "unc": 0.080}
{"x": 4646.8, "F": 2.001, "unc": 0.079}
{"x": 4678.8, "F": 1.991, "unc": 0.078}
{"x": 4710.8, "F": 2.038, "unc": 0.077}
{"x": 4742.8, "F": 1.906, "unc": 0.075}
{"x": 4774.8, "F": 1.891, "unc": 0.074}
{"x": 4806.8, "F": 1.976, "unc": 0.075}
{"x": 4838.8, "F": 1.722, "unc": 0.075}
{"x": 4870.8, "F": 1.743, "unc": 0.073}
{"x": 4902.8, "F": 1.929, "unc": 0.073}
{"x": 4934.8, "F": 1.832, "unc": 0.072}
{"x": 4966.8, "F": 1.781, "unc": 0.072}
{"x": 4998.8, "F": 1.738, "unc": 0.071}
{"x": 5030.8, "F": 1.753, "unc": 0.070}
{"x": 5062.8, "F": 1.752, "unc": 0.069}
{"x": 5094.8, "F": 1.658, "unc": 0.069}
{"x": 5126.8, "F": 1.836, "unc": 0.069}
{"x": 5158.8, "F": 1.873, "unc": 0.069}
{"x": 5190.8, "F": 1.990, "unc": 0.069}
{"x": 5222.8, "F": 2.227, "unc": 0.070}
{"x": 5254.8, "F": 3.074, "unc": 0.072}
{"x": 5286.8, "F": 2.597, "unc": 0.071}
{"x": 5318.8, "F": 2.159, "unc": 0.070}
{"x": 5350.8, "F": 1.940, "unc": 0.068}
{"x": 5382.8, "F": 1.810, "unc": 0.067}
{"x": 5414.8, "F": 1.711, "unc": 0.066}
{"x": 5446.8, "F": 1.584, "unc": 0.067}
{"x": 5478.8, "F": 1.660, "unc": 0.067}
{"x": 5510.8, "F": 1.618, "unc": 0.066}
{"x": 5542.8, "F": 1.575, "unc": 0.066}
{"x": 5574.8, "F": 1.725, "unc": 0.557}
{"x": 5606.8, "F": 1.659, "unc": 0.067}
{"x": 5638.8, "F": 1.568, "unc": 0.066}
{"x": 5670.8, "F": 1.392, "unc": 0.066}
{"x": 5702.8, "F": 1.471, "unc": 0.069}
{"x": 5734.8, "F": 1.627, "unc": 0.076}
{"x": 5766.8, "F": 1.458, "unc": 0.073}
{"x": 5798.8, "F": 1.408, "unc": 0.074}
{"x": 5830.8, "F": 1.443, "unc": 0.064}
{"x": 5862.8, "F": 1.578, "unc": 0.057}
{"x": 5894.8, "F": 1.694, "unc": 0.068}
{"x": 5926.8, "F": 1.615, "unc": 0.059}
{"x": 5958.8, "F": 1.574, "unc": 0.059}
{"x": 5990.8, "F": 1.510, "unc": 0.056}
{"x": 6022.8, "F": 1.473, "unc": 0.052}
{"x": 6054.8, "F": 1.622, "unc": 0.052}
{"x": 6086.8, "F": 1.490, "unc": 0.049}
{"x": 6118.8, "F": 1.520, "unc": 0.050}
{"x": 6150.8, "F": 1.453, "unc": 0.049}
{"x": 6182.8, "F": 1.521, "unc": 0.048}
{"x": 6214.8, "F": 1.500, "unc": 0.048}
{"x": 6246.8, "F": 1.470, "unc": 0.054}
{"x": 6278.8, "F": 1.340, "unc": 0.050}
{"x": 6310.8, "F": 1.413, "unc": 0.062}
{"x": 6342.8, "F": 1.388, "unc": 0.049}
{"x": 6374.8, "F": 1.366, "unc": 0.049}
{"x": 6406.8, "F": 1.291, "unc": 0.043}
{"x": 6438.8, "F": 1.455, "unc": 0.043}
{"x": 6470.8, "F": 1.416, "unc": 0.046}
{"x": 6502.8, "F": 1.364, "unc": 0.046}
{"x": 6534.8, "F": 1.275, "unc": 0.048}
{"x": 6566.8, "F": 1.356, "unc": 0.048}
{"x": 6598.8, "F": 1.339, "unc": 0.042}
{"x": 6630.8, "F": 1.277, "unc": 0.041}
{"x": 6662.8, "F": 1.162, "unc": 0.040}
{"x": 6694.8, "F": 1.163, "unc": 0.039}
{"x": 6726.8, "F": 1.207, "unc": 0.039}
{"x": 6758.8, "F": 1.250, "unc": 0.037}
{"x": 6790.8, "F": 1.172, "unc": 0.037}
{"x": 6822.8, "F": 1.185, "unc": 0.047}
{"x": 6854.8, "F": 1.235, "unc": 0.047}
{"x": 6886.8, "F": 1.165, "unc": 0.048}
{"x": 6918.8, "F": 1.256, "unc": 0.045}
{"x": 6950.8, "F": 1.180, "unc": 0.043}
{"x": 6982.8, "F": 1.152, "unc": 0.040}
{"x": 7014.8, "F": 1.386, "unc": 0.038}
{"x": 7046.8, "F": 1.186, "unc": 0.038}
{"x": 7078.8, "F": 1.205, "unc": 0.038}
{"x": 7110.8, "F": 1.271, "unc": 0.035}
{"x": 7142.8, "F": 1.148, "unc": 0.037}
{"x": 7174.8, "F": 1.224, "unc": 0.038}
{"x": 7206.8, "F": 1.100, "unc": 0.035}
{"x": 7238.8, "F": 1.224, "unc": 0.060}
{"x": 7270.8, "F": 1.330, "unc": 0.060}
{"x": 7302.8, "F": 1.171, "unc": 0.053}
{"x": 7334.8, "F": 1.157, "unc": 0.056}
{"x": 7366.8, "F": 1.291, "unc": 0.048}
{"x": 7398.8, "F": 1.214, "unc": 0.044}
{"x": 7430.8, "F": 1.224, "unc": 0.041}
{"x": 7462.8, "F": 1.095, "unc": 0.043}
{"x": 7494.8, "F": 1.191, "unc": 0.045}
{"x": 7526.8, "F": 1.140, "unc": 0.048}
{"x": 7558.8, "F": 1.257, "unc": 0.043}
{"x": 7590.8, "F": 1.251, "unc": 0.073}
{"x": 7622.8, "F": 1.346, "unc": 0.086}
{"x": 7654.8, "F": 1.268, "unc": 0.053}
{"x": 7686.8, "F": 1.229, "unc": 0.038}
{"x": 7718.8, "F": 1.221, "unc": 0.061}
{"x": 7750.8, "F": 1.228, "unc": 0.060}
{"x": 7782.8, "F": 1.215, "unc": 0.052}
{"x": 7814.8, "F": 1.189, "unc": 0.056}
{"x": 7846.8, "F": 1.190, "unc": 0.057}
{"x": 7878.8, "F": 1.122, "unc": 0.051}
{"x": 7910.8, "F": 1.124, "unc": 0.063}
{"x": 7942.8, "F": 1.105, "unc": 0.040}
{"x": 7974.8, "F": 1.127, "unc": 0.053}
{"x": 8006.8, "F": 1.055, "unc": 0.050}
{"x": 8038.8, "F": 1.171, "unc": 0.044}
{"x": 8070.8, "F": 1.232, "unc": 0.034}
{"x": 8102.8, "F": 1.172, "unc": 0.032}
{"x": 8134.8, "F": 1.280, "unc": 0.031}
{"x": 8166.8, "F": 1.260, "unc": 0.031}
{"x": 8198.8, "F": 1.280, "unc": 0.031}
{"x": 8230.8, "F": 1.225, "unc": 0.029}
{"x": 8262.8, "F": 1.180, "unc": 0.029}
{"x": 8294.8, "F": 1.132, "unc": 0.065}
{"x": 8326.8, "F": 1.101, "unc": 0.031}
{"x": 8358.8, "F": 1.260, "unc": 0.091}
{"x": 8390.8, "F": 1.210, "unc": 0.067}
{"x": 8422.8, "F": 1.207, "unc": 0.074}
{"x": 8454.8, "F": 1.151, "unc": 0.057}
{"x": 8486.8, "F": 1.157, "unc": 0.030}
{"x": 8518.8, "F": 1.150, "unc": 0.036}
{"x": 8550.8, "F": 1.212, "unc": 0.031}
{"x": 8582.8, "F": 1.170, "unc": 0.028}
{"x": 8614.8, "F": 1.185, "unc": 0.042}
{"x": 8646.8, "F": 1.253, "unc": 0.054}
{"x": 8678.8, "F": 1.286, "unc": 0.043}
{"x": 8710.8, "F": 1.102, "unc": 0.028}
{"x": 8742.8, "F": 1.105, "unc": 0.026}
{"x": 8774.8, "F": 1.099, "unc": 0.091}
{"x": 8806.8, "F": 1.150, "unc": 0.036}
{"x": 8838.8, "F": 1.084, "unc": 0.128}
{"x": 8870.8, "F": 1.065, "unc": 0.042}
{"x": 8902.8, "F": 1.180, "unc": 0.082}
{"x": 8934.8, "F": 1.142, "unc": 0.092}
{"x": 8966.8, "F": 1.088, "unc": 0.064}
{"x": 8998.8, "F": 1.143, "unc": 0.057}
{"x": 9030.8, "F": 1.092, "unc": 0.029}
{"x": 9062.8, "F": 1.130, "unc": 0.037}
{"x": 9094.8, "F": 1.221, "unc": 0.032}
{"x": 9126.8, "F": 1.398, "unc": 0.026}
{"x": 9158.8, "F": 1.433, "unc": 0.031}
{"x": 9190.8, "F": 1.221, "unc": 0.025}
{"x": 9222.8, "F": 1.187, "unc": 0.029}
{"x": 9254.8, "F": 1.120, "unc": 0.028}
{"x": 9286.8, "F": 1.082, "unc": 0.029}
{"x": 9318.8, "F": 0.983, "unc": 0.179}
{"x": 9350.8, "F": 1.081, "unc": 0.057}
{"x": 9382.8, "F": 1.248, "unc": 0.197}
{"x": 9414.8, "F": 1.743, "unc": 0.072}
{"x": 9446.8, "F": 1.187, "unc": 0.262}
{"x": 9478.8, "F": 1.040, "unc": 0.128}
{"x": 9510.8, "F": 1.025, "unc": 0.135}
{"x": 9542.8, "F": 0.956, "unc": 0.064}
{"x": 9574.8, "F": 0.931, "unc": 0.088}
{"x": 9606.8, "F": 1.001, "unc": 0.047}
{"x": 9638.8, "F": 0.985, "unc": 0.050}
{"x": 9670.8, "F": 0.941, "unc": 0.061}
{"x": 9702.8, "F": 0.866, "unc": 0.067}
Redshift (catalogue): 0.88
